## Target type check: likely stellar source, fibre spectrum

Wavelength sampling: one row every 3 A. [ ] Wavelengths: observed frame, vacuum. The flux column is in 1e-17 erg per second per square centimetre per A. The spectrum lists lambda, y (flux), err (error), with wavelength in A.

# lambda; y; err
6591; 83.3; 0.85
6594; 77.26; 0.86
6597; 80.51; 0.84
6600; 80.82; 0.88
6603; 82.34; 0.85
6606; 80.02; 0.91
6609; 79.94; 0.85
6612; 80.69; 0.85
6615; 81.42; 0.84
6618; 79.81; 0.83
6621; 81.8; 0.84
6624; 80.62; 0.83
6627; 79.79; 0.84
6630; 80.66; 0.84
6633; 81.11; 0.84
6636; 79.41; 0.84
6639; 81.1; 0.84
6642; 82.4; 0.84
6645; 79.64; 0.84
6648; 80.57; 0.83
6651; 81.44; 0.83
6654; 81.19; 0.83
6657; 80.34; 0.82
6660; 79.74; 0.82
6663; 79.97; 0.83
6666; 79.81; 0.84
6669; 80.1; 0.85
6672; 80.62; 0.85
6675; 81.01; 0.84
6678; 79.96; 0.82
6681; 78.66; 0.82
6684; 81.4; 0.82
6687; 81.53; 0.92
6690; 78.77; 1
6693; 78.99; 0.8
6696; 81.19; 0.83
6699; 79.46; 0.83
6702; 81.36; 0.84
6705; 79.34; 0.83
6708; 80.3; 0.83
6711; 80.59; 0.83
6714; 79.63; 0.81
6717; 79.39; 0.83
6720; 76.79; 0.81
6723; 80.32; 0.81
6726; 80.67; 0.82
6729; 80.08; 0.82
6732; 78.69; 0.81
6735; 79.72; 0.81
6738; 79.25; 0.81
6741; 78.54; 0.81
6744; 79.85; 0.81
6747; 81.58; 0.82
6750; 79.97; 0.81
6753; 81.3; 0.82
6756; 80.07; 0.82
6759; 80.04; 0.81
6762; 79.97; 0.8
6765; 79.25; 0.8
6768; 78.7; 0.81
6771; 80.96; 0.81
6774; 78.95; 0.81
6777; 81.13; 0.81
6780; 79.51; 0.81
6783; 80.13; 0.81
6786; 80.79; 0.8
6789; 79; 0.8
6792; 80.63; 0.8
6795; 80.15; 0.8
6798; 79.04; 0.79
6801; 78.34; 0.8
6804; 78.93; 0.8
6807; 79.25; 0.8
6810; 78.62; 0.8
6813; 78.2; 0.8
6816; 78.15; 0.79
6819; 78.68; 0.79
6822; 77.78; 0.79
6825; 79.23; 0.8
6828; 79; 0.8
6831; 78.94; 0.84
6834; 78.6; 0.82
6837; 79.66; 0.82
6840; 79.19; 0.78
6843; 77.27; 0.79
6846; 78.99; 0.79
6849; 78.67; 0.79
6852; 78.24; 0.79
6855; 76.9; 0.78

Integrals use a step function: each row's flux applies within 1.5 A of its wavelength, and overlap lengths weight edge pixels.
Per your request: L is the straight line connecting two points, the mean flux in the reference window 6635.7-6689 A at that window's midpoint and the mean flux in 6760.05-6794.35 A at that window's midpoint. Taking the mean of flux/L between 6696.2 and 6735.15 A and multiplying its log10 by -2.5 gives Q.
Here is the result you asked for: 0.01 mag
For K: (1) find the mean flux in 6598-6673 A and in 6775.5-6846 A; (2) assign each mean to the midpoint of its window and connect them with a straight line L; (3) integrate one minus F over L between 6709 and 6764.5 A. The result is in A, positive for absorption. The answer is -0.03 A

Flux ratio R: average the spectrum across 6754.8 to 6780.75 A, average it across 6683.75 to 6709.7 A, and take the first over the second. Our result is 1.0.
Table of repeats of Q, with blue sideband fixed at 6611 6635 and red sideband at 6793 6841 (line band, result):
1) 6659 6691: 0.00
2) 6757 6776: 0.00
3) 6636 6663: 0.00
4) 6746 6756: -0.02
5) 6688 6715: 0.00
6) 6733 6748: 0.00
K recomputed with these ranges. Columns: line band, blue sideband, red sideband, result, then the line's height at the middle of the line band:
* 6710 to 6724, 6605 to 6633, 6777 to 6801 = 0.2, 80.2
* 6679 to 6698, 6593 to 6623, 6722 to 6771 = 0.0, 80.2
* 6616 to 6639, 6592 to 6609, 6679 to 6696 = -0.1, 80.2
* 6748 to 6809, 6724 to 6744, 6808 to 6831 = -0.6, 79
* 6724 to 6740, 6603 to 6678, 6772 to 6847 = 0.0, 79.8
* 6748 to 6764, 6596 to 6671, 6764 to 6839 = -0.1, 79.6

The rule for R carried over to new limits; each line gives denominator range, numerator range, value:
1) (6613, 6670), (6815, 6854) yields 0.98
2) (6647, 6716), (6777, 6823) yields 0.99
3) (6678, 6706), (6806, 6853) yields 0.98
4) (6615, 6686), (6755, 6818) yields 0.99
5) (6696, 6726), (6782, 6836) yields 0.99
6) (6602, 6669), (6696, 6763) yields 0.99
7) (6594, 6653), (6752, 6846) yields 0.98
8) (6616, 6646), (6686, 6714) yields 0.99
